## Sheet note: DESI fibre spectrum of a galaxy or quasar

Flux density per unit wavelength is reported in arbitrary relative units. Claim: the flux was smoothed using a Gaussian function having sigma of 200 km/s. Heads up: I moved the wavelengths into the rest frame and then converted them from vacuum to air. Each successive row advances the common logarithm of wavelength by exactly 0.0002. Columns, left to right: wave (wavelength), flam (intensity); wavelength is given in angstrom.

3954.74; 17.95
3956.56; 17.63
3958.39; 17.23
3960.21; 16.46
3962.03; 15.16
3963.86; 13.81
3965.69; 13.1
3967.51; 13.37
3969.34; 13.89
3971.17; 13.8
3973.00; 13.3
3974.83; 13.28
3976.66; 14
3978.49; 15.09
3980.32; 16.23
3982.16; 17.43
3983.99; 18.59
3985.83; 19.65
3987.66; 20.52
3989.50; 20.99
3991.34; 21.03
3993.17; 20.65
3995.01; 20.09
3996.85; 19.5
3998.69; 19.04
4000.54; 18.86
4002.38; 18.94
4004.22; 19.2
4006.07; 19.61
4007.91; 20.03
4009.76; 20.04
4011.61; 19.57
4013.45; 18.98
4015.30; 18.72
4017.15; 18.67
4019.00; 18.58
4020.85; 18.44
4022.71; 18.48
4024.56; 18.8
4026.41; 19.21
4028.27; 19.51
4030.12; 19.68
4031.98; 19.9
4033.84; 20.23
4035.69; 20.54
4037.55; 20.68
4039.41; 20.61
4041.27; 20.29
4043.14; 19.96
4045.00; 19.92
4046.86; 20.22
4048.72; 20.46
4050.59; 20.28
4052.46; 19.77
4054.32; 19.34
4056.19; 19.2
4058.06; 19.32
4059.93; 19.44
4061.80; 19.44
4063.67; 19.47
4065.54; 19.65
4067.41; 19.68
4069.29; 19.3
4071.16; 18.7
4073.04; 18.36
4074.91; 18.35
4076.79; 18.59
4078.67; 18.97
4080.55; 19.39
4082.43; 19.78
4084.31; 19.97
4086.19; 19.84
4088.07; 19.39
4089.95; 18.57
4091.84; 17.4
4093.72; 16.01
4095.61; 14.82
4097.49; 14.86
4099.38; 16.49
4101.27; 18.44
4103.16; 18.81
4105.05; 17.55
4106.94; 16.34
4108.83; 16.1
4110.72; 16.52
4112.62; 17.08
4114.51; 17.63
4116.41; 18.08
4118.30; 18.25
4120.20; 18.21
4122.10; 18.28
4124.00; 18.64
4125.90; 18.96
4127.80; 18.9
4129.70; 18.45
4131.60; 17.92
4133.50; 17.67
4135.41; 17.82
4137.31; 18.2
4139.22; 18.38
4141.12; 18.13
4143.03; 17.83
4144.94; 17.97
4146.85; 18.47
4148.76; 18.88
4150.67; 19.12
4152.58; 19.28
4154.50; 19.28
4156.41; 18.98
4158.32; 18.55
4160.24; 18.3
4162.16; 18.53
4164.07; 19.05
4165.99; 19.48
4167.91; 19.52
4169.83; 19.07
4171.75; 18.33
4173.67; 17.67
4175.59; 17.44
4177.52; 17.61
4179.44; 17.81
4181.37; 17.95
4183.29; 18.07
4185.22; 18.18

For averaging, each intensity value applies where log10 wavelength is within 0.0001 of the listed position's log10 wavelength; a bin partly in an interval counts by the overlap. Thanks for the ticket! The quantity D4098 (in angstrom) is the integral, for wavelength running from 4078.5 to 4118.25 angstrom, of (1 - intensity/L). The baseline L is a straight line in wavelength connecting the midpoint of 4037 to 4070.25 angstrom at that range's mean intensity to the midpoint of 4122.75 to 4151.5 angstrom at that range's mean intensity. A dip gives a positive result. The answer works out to 2.8 angstrom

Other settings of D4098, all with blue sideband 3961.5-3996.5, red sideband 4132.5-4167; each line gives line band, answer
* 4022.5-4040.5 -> -2.7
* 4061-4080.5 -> -1.6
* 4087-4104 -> 0.7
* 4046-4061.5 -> -2.0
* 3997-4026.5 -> -3.7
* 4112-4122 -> 0.1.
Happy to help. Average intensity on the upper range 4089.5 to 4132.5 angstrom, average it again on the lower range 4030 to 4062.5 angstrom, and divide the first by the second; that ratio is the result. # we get 0.88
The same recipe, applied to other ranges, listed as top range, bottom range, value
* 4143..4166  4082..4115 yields 1.07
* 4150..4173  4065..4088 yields 0.99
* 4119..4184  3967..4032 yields 1.01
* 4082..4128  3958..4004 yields 1.04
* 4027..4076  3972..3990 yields 1.17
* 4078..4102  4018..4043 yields 0.92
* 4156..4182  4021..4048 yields 0.93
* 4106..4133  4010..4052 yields 0.91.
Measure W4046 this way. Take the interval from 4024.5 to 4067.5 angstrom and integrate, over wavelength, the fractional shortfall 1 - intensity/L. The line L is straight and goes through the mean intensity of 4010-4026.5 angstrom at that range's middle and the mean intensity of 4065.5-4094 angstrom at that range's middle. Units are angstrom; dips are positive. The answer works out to -2.2 angstrom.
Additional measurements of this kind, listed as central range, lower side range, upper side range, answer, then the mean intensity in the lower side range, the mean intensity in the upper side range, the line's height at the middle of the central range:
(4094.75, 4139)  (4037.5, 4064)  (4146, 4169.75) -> 3.9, 19.9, 19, 19.3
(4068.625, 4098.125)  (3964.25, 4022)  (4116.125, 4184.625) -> -0.2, 17.8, 18.4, 18.2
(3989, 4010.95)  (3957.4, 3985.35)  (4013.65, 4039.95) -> -3.2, 15.1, 19.4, 17.3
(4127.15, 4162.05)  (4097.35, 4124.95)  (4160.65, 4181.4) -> -0.9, 17.5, 18.4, 18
